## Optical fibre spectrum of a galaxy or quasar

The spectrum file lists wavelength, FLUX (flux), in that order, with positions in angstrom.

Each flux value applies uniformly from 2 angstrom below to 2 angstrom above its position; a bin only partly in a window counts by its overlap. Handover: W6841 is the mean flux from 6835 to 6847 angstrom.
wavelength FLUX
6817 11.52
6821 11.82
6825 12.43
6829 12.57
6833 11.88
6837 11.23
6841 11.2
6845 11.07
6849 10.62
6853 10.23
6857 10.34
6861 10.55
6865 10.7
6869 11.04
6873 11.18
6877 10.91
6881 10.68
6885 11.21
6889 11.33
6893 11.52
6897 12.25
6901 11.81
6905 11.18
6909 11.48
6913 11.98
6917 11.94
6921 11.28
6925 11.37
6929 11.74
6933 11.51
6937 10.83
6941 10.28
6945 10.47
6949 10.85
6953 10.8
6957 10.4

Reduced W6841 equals 11.2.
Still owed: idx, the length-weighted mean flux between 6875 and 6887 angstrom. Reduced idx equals 10.9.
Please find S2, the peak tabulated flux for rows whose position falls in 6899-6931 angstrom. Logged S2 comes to 11.98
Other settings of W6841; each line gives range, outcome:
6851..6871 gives 10.6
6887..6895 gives 11.4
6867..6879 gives 11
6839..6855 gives 10.8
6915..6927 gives 11.5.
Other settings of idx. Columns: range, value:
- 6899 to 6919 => 11.7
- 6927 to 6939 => 11.4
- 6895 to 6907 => 11.7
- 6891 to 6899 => 11.9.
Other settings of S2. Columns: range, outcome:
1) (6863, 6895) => 11.52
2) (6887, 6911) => 12.25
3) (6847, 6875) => 11.18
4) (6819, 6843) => 12.57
